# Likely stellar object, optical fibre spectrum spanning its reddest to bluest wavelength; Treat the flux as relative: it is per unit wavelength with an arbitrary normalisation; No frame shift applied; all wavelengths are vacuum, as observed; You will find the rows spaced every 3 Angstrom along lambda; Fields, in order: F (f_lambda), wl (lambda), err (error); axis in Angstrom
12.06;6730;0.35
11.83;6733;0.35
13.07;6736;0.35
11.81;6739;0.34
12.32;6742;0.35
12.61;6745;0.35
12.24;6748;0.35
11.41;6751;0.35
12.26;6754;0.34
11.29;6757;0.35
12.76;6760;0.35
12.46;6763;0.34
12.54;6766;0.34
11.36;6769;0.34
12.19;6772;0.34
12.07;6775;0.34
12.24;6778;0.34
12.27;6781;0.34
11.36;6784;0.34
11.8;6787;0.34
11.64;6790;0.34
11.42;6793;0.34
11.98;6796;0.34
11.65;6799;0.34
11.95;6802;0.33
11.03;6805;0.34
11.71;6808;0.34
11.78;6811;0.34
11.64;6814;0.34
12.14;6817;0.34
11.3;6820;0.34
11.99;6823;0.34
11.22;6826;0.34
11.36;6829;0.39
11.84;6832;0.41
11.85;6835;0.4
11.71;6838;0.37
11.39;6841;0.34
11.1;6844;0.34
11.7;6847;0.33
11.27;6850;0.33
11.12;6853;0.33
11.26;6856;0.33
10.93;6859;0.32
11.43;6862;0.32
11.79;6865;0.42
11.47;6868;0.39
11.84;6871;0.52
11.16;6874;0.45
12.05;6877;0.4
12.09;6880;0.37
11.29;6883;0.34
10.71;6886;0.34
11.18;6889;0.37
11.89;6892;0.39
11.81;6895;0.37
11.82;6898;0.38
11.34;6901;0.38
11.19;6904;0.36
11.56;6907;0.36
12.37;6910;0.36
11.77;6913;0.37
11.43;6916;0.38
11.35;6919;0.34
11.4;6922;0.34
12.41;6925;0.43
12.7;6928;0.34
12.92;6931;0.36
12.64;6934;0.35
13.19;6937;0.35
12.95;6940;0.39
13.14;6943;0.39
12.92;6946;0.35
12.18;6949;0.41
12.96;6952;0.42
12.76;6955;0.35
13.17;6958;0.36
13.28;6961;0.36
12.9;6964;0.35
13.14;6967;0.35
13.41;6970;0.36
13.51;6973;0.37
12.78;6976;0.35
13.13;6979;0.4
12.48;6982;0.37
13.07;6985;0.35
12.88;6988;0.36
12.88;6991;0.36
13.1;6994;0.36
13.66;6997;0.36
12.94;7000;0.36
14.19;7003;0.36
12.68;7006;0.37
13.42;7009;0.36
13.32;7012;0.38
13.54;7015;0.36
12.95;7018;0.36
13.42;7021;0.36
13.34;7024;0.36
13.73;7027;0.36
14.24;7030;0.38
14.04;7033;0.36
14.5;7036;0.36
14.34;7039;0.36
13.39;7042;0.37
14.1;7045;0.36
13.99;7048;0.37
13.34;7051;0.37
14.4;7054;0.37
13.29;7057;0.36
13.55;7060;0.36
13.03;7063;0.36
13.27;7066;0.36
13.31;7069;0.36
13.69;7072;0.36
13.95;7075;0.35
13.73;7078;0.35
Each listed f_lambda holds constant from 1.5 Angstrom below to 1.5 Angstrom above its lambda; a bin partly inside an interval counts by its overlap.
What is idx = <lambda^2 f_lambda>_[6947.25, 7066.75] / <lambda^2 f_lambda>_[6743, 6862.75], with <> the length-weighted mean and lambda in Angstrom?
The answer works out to 1.21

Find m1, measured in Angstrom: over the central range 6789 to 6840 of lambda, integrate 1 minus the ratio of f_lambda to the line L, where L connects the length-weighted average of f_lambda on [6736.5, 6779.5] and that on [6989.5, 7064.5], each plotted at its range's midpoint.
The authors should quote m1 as 3.2 Angstrom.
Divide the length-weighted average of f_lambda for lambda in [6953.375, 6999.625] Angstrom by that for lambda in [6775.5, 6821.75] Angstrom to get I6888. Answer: 1.1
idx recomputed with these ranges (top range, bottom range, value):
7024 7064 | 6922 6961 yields 1.11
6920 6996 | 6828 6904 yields 1.15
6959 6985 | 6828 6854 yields 1.18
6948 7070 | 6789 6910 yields 1.21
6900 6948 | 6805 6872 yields 1.09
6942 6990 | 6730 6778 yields 1.14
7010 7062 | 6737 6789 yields 1.23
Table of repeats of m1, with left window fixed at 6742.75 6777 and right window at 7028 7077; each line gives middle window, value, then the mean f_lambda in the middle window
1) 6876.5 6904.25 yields 2.9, 11.5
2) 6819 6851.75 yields 2.7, 11.5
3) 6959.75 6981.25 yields 0.3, 13.1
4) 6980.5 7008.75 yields 0.7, 13.1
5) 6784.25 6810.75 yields 1.5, 11.6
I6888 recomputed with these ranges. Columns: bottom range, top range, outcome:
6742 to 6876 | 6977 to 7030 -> 1.13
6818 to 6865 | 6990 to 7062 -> 1.19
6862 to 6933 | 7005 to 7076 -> 1.16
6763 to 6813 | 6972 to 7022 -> 1.11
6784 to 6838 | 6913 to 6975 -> 1.09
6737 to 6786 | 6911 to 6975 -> 1.05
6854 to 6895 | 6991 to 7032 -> 1.17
